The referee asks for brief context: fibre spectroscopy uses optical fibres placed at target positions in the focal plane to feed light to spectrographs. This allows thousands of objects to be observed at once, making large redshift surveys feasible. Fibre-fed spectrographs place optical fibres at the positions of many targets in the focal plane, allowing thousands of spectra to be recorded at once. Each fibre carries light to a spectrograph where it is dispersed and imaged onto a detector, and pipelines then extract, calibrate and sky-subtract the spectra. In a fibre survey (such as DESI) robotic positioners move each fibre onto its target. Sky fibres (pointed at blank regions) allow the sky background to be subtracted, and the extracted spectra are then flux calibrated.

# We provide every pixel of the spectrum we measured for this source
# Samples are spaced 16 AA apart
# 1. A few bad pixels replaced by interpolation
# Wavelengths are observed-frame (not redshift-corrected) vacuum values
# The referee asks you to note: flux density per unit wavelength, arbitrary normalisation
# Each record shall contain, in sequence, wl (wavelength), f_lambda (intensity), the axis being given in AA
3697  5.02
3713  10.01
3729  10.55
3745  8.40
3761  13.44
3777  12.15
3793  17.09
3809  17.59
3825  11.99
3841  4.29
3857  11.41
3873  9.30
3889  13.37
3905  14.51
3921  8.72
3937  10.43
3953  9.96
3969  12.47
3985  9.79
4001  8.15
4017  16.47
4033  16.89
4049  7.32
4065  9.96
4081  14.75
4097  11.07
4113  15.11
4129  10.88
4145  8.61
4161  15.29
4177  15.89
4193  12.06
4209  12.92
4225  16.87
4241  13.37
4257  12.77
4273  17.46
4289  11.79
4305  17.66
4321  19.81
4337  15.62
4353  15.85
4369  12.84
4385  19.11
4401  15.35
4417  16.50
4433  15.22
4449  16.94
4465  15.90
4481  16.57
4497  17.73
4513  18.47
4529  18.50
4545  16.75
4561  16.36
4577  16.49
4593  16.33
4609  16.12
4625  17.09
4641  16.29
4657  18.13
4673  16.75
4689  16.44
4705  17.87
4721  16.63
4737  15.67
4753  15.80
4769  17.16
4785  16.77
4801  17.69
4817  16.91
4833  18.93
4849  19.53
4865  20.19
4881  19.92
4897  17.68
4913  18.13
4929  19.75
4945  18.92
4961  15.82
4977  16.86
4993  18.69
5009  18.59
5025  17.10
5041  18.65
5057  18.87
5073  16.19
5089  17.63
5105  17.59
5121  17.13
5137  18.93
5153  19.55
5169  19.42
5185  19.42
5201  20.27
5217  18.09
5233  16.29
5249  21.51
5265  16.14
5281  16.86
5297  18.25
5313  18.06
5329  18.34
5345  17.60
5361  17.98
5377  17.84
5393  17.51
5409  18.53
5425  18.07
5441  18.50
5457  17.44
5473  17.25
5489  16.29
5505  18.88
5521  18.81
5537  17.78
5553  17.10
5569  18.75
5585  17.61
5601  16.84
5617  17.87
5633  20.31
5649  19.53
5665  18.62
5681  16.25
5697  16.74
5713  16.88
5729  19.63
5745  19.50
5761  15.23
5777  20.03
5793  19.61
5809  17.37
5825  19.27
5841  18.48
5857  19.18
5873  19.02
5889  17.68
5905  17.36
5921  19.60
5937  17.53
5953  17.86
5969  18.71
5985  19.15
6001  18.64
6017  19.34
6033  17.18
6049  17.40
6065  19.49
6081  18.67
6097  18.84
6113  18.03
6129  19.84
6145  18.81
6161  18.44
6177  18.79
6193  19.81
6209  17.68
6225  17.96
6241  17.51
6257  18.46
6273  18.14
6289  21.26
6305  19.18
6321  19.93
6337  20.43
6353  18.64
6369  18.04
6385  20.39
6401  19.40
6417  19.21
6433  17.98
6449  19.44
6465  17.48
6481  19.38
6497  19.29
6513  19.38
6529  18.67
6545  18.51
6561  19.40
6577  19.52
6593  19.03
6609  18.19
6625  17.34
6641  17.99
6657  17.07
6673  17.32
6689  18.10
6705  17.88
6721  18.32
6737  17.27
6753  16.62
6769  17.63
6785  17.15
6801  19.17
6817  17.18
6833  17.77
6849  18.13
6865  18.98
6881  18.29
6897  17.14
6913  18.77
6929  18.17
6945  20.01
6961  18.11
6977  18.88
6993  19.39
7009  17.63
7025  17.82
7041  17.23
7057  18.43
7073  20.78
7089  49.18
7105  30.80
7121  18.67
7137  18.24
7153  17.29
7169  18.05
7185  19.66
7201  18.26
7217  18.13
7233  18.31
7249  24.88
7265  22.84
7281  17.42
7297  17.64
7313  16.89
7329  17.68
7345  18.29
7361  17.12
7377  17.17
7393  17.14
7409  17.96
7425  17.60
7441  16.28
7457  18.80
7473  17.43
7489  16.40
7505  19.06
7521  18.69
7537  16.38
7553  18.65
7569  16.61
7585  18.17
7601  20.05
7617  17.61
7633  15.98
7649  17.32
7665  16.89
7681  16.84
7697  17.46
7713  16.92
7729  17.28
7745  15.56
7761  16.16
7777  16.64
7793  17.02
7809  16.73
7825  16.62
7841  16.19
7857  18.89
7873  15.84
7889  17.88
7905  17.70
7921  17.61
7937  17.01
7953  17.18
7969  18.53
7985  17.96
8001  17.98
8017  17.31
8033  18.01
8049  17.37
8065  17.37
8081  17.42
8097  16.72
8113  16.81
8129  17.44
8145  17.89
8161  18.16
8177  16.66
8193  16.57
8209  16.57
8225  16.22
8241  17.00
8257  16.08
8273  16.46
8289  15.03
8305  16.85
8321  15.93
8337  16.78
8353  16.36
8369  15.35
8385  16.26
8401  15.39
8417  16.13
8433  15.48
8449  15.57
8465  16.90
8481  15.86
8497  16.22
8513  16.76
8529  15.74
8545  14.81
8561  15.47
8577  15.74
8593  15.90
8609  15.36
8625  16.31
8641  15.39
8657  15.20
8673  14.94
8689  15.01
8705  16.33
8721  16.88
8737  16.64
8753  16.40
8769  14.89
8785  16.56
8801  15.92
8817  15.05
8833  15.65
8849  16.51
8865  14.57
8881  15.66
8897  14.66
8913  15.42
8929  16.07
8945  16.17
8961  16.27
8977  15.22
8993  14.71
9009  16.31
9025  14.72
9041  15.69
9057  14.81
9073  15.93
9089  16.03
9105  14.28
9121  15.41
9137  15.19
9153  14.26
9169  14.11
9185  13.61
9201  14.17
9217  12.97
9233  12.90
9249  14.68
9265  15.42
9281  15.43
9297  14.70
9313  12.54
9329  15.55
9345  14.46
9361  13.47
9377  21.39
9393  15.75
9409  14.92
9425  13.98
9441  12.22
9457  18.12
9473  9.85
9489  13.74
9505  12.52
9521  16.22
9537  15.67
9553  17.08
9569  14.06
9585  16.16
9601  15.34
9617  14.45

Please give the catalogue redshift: 0.080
